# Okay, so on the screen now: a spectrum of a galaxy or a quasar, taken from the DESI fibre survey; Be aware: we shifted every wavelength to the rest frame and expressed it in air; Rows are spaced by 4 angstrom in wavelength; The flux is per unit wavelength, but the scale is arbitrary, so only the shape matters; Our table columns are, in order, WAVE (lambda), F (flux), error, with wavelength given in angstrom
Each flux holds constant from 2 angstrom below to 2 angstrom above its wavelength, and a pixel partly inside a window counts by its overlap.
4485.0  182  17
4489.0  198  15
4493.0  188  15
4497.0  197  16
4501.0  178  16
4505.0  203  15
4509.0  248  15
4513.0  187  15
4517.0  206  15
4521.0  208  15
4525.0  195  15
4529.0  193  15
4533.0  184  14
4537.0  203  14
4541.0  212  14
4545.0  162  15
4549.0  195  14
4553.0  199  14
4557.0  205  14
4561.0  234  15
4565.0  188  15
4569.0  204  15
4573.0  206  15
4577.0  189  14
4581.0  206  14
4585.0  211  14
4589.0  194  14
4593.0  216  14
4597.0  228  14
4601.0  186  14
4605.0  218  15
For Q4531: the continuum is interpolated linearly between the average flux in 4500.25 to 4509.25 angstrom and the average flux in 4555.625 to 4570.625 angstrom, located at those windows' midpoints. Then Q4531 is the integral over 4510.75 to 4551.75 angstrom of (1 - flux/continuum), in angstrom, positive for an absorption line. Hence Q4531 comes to 2.4 angstrom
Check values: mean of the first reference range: 207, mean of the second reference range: 208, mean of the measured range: 195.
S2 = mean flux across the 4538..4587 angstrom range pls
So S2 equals 201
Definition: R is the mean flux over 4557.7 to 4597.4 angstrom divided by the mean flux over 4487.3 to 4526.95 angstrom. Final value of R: 1.03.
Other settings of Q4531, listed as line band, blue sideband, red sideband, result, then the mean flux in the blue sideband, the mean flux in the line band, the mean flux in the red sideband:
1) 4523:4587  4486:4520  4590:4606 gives 2.1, 200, 199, 210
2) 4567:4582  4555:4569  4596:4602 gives 0.5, 208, 201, 207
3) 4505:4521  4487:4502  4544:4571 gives -1.5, 191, 212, 199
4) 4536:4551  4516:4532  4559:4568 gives 0.9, 199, 192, 210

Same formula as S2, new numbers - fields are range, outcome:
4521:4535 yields 193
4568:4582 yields 201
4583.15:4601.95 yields 208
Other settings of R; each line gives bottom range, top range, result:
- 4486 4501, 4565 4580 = 1.04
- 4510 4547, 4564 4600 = 1.04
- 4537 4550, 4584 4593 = 1.07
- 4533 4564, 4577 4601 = 1.04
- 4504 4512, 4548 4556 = 0.89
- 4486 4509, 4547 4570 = 1.04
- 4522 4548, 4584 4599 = 1.10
